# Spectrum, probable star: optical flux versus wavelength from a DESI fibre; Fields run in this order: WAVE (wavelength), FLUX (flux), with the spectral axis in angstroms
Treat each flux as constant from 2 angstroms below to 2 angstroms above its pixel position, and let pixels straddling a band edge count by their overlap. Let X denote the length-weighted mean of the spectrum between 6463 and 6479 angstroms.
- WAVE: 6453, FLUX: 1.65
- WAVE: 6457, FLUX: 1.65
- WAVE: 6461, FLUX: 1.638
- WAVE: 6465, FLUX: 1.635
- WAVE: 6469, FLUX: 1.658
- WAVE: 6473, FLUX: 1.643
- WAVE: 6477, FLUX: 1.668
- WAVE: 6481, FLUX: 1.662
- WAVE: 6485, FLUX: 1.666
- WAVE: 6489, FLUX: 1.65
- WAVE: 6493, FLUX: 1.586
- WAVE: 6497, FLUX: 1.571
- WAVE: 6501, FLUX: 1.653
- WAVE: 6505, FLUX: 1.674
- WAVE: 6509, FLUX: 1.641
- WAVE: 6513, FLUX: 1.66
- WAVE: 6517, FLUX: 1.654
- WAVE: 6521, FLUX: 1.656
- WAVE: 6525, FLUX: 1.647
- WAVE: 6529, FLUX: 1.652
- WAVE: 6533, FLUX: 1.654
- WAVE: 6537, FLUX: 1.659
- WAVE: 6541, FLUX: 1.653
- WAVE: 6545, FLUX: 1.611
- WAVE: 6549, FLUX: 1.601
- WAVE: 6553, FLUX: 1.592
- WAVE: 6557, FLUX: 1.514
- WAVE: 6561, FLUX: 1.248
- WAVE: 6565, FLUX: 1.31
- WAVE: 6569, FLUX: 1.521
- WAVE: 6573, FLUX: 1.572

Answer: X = 1.65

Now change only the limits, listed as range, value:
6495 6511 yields 1.63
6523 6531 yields 1.65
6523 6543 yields 1.65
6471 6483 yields 1.66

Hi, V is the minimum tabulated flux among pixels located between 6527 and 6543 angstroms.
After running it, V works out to 1.652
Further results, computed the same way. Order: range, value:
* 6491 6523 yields 1.571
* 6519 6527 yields 1.647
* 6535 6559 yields 1.514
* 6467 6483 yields 1.643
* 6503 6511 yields 1.641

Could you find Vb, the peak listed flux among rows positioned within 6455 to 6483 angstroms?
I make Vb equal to 1.668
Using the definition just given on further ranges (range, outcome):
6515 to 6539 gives 1.659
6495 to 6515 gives 1.674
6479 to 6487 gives 1.666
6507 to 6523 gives 1.66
